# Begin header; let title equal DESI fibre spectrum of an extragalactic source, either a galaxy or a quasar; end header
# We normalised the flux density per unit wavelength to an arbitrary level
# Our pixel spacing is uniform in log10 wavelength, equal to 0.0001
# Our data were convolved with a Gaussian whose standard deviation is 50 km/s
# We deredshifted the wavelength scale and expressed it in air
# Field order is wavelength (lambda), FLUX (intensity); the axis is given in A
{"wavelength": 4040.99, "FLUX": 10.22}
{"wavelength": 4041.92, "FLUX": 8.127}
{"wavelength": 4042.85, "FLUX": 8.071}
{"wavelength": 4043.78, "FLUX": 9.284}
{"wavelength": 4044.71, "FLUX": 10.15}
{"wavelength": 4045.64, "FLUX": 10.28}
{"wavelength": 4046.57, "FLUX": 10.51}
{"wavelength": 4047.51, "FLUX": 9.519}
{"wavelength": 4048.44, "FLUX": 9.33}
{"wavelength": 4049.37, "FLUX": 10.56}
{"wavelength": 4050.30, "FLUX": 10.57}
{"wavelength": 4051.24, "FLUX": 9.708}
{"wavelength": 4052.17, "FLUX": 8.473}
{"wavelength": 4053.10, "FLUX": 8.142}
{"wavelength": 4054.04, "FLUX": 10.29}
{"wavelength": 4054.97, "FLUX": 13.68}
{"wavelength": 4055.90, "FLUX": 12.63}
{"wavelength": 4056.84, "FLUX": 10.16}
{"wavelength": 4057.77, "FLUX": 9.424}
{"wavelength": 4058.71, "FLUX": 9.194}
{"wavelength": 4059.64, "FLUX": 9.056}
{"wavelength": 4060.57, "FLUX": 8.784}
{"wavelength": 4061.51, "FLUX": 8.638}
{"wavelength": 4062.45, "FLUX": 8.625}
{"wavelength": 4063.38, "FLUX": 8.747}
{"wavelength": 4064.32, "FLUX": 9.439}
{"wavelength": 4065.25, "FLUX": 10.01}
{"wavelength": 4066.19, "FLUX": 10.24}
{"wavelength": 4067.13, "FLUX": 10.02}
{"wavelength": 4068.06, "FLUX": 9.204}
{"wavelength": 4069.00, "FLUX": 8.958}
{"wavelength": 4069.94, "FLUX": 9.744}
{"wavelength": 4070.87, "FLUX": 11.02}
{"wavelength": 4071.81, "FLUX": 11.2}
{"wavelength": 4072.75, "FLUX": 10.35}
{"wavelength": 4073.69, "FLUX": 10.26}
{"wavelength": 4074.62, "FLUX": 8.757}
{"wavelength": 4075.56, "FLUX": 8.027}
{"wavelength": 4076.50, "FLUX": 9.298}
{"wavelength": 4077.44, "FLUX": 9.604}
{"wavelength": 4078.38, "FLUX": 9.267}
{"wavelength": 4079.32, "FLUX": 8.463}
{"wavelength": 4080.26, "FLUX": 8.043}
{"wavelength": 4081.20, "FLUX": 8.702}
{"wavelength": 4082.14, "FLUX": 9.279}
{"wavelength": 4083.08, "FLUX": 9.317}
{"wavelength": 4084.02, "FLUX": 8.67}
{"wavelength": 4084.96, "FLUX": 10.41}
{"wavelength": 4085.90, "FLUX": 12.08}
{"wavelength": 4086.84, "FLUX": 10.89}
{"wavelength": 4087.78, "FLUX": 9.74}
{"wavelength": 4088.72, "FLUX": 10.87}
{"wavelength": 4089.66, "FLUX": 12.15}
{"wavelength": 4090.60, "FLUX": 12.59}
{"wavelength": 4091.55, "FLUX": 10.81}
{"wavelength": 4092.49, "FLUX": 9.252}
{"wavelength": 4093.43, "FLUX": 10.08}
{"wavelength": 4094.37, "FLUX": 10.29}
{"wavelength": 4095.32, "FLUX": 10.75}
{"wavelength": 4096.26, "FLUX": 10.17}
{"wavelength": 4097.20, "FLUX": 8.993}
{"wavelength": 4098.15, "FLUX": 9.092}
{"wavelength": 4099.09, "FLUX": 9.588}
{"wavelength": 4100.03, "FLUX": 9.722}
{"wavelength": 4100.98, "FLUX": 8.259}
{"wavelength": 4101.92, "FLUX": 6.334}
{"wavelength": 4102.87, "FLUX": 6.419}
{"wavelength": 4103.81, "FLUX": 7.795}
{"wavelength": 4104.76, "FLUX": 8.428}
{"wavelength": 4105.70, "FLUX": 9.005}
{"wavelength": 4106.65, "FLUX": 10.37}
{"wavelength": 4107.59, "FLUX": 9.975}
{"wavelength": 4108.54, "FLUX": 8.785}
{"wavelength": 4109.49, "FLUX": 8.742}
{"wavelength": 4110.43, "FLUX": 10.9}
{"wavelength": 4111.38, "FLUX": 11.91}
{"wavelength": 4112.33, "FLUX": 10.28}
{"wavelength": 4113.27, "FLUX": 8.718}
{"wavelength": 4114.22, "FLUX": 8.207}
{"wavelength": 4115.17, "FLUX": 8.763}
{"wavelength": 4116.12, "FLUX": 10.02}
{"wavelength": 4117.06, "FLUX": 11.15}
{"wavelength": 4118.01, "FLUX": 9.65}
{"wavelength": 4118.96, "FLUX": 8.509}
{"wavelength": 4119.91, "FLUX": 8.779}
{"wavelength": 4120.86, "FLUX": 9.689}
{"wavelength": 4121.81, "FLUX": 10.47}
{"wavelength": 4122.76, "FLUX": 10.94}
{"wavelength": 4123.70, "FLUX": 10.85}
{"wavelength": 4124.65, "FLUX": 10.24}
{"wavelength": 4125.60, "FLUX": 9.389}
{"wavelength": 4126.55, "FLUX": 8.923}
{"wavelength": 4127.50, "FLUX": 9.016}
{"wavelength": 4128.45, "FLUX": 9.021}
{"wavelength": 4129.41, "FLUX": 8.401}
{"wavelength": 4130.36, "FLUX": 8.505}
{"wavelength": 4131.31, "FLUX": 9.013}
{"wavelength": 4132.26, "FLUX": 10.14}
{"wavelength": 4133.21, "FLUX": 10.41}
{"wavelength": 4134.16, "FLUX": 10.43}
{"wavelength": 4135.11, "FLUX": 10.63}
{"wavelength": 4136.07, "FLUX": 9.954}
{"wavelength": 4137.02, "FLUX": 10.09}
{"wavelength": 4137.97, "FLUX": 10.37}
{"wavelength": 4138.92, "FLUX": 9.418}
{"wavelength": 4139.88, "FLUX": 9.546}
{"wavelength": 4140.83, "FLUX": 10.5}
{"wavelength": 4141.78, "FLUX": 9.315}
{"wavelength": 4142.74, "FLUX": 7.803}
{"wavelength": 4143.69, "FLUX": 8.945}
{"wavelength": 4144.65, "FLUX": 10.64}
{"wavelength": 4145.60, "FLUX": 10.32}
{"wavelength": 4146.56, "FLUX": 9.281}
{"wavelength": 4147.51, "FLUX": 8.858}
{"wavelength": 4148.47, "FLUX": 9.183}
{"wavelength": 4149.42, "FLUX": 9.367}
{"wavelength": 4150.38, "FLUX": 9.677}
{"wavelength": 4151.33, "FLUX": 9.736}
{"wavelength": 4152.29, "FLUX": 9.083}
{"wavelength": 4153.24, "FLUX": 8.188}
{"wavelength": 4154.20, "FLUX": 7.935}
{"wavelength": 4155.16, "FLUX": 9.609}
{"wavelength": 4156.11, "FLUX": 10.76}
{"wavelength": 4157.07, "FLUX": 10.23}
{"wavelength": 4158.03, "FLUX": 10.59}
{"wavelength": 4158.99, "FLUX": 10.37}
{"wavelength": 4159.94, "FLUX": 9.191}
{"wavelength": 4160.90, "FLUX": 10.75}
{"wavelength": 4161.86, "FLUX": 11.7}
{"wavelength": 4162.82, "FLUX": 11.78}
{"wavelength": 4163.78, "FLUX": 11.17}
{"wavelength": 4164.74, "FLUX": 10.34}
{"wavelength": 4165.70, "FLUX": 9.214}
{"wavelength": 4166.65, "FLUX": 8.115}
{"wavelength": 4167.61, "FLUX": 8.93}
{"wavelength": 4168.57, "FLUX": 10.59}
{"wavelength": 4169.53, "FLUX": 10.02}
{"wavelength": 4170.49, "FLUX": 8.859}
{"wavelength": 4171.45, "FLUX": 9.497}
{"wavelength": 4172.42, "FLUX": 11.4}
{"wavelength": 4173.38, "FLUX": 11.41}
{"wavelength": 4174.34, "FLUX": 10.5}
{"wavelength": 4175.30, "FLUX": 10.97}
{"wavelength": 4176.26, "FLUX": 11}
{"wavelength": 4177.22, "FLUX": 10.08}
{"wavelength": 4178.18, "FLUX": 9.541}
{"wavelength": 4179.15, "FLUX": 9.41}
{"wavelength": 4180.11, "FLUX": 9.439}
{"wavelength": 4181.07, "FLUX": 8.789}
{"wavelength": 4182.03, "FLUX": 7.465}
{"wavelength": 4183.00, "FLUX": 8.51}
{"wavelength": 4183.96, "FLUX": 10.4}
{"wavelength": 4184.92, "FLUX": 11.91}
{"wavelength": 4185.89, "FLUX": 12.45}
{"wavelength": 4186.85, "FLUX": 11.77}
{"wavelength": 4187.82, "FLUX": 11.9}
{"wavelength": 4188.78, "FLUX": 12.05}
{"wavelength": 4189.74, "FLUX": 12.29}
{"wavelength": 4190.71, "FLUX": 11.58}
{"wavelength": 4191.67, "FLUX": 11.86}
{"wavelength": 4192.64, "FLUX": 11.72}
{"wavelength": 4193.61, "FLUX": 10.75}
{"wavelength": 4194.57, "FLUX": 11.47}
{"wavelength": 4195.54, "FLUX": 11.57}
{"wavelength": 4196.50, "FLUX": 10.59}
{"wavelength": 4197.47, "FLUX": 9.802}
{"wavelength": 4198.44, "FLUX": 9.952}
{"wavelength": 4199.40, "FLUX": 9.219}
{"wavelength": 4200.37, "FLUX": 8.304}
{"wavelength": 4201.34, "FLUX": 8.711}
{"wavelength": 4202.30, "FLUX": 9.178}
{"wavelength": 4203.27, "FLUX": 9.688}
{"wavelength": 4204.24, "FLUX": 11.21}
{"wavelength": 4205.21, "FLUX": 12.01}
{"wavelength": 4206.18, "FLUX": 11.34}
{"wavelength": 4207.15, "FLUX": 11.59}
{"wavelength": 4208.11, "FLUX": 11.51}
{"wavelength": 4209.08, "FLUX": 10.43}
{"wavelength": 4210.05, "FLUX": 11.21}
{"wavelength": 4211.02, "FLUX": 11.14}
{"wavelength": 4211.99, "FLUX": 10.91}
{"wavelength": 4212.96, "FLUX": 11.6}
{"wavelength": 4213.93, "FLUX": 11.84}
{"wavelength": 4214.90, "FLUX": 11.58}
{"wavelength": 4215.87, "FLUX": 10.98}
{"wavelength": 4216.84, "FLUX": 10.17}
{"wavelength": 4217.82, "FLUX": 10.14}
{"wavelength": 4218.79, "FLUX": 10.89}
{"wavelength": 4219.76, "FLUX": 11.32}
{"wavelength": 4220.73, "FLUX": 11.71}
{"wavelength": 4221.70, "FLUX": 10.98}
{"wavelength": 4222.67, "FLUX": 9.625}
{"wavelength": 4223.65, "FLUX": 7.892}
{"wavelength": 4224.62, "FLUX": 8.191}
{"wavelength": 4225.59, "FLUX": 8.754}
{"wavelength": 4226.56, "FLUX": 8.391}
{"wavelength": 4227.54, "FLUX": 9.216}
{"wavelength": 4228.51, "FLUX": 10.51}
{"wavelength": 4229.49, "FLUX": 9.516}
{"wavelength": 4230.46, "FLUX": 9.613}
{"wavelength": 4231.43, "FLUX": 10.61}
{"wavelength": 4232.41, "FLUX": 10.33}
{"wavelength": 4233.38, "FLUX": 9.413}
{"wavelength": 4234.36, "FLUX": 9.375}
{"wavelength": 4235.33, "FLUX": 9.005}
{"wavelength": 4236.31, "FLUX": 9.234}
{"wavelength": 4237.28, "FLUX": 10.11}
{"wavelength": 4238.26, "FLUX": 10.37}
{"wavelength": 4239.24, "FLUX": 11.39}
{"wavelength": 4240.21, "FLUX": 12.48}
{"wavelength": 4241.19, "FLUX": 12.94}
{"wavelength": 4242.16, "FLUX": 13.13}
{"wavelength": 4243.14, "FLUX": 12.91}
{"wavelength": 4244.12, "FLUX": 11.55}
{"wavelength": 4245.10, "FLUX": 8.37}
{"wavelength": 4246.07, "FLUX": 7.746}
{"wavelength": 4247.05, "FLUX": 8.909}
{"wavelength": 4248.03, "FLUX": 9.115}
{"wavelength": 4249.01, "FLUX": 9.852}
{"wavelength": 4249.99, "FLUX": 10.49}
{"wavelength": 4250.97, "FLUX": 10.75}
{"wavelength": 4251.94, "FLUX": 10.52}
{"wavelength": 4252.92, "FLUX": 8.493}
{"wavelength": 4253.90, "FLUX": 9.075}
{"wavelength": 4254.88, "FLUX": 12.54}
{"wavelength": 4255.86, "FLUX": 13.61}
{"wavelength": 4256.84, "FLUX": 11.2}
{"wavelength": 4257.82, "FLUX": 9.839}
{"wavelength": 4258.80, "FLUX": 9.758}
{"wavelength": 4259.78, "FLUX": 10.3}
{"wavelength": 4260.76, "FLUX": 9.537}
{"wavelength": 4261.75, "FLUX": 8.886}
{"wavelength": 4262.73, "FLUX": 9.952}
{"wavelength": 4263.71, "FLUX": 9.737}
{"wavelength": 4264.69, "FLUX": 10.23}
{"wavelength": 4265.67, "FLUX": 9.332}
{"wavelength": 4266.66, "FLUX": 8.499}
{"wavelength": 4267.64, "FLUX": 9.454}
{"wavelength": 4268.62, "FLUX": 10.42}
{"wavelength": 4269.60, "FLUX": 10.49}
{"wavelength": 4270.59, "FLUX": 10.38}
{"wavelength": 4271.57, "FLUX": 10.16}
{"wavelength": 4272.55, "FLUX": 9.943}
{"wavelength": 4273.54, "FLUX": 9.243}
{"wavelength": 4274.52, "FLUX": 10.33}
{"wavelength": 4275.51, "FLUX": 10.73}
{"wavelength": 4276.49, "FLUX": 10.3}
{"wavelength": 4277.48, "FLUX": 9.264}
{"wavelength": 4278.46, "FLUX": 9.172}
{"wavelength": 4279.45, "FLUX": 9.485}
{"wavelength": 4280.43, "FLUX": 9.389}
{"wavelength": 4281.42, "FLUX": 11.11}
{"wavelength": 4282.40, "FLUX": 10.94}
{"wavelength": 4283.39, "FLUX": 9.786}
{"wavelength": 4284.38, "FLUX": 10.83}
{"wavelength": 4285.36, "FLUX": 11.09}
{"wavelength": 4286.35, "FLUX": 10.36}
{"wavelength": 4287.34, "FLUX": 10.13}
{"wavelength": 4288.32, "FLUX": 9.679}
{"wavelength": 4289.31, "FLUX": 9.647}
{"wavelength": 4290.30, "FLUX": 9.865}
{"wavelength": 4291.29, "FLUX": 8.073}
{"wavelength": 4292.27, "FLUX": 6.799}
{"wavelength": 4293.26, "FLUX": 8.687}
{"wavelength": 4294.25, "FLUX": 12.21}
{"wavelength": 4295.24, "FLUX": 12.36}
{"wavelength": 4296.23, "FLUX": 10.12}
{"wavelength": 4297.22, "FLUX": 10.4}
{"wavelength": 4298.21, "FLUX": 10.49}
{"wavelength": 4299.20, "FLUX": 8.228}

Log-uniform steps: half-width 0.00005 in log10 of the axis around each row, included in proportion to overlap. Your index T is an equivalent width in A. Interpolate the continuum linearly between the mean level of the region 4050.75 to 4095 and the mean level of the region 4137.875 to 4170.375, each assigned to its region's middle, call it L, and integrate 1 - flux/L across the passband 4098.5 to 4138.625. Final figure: 1.37 A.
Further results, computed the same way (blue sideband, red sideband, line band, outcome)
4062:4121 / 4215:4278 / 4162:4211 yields -2.8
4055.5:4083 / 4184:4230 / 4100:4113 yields 1.0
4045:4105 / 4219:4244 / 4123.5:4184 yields 1.6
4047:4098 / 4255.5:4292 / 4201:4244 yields -2.5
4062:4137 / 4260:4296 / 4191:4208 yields -1.4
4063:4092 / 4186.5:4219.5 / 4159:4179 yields 0.7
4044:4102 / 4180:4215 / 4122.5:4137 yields 0.7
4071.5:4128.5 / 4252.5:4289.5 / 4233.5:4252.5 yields -0.7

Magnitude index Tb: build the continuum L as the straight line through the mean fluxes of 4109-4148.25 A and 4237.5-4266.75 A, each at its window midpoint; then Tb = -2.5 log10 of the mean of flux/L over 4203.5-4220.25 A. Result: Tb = -0.10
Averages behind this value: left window 9.67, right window 10.4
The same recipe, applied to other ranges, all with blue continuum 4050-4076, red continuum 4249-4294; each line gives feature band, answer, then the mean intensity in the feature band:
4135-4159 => 0.03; 9.6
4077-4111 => 0.03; 9.56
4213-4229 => -0.03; 10.2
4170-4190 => -0.06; 10.4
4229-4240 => 0.00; 9.97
